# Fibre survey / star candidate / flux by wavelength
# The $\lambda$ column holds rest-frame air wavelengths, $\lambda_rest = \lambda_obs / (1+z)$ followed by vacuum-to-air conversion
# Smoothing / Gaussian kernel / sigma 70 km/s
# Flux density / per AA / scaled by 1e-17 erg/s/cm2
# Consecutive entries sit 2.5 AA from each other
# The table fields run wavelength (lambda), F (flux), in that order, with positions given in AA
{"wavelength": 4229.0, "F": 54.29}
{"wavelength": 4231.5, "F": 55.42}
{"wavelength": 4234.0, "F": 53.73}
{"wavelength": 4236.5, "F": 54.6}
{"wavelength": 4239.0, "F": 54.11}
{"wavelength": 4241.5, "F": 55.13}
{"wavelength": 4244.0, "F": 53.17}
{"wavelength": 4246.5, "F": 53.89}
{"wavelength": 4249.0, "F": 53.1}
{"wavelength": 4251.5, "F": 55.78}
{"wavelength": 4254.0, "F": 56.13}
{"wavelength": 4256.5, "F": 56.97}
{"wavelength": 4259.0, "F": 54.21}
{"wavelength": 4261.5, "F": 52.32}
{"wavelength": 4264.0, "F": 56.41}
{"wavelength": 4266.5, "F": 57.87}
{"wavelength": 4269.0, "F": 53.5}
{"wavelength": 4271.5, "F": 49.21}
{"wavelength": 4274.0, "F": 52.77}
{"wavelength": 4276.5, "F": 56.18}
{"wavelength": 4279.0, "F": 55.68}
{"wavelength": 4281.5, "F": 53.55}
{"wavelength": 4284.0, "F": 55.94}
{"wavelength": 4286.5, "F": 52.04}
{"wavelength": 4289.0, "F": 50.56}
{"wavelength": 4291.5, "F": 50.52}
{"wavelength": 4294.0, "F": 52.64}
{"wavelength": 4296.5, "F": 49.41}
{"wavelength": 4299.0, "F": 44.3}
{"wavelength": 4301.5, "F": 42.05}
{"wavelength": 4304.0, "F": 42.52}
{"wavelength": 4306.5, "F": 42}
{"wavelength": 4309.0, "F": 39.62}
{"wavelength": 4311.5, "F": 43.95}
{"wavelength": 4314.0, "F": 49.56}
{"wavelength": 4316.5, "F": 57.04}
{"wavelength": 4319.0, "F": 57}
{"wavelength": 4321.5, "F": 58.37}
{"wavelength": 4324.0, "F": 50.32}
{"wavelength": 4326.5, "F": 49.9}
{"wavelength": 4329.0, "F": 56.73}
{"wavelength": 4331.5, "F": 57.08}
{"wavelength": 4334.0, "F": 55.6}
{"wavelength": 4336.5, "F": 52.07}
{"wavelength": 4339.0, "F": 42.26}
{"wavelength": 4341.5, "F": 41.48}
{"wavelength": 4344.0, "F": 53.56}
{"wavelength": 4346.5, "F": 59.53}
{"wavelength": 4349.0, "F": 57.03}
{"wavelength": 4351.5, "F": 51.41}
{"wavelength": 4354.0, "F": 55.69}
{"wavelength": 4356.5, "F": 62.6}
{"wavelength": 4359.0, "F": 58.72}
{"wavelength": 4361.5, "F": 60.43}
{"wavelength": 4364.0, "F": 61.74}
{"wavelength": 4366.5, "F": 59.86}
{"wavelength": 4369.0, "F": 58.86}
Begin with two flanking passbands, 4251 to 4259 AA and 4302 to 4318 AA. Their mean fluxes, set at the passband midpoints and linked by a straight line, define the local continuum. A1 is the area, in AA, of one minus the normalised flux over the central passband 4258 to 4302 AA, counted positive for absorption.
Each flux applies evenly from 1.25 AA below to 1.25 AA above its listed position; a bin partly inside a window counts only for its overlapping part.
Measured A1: -0.83 AA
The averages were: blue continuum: 56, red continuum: 45.8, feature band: 52.3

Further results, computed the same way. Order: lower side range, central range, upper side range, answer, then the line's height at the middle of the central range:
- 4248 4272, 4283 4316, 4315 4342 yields 3.8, 53.6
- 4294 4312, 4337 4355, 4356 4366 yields 1.6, 56.4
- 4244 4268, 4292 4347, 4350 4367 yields 7.2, 57.2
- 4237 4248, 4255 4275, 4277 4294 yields -0.2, 53.6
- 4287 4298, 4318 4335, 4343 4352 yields -0.4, 53.8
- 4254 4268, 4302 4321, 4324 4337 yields 2.4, 54.4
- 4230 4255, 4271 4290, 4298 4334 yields -0.5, 51.9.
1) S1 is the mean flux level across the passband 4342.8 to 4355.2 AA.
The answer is 55.5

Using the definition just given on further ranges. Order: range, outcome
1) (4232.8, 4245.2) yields 54.2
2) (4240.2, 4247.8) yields 54.1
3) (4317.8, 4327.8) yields 53.9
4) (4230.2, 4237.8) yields 54.6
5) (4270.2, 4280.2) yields 53.4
